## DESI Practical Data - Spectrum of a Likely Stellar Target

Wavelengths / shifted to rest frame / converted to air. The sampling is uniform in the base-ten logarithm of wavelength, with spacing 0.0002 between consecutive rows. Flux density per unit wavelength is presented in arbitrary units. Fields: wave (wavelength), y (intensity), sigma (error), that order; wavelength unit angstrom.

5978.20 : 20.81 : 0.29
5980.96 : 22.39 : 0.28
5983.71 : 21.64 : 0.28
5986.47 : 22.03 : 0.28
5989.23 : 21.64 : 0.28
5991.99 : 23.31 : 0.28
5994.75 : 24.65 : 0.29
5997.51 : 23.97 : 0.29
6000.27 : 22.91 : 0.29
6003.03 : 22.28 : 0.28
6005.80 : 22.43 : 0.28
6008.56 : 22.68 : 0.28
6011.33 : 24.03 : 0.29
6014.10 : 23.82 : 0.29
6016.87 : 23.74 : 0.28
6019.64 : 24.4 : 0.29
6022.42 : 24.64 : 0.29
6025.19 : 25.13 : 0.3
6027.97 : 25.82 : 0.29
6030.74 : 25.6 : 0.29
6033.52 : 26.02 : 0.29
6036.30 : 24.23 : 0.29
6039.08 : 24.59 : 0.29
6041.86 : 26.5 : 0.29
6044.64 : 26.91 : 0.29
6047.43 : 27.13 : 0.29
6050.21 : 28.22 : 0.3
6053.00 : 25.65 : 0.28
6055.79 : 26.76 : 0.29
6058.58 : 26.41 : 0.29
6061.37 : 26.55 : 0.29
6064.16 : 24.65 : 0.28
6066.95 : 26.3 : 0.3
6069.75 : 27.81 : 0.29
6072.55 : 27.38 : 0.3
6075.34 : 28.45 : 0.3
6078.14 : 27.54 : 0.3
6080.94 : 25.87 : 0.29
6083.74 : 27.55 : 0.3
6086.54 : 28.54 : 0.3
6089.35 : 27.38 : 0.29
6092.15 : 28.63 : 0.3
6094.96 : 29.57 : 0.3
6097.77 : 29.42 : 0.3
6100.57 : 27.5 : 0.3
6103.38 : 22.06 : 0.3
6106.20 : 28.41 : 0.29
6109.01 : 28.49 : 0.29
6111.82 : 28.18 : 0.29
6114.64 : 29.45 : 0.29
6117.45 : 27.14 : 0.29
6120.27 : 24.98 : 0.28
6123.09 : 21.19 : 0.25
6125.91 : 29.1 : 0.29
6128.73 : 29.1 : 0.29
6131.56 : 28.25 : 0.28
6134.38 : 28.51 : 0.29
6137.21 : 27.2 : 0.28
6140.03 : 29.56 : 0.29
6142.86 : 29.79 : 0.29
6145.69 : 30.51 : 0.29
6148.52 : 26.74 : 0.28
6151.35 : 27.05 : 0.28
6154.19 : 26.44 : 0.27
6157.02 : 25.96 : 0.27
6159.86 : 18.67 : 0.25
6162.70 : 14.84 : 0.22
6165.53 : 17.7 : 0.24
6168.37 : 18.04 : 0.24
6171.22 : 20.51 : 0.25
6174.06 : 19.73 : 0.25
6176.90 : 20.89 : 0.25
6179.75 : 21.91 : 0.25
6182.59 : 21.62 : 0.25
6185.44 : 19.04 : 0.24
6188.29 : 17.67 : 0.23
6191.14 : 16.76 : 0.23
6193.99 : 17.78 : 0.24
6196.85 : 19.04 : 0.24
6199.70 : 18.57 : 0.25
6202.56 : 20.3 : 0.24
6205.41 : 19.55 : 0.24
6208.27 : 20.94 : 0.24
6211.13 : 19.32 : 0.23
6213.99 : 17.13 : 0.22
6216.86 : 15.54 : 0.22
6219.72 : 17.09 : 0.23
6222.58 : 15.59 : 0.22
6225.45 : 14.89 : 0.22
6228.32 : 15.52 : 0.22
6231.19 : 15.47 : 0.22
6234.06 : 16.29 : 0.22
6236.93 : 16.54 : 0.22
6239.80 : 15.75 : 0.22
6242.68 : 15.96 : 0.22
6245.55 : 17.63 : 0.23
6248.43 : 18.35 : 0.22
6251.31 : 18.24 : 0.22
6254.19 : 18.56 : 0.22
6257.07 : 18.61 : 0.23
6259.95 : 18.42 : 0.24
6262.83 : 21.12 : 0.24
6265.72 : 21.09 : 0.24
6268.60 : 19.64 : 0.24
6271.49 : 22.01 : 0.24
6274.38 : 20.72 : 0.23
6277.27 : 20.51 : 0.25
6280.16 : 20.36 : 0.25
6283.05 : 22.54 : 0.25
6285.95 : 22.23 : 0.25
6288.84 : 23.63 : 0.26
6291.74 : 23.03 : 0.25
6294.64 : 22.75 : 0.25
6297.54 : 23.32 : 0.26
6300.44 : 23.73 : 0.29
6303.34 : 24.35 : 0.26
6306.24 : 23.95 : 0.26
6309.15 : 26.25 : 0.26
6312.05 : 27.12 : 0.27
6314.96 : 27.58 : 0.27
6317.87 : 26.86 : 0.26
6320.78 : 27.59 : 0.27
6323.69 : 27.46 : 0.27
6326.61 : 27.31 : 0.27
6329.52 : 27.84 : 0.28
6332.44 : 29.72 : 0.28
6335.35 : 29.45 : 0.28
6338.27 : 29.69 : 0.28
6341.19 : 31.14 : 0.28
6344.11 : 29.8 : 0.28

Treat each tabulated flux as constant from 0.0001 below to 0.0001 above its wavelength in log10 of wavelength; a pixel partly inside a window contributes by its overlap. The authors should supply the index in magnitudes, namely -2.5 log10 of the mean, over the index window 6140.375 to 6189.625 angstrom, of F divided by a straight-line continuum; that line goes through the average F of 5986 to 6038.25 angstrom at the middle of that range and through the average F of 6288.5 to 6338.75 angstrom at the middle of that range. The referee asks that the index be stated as 0.12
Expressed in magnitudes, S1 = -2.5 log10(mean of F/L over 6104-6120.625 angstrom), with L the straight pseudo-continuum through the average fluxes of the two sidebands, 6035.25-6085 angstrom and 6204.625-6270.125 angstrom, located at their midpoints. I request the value -0.16 mag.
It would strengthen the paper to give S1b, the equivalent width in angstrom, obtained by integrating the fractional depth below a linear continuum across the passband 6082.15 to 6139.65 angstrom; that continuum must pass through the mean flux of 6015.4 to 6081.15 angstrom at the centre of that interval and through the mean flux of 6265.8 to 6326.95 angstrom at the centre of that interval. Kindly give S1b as -4.6 angstrom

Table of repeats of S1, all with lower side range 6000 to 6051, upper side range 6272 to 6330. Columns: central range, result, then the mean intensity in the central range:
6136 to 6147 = -0.19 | 29.3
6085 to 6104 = -0.13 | 27.8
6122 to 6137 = -0.11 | 27.3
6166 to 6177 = 0.25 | 19.5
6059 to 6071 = -0.07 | 26.3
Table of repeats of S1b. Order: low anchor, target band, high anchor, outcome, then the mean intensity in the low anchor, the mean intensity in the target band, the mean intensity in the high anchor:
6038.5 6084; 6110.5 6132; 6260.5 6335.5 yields -0.9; 26.7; 27.1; 24.2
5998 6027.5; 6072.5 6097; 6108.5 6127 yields -2.0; 23.7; 27.9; 26.8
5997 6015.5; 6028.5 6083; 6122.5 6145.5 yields -2.9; 23.1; 26.5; 28.2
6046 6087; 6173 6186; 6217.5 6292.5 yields 0.8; 27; 20.8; 18.8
